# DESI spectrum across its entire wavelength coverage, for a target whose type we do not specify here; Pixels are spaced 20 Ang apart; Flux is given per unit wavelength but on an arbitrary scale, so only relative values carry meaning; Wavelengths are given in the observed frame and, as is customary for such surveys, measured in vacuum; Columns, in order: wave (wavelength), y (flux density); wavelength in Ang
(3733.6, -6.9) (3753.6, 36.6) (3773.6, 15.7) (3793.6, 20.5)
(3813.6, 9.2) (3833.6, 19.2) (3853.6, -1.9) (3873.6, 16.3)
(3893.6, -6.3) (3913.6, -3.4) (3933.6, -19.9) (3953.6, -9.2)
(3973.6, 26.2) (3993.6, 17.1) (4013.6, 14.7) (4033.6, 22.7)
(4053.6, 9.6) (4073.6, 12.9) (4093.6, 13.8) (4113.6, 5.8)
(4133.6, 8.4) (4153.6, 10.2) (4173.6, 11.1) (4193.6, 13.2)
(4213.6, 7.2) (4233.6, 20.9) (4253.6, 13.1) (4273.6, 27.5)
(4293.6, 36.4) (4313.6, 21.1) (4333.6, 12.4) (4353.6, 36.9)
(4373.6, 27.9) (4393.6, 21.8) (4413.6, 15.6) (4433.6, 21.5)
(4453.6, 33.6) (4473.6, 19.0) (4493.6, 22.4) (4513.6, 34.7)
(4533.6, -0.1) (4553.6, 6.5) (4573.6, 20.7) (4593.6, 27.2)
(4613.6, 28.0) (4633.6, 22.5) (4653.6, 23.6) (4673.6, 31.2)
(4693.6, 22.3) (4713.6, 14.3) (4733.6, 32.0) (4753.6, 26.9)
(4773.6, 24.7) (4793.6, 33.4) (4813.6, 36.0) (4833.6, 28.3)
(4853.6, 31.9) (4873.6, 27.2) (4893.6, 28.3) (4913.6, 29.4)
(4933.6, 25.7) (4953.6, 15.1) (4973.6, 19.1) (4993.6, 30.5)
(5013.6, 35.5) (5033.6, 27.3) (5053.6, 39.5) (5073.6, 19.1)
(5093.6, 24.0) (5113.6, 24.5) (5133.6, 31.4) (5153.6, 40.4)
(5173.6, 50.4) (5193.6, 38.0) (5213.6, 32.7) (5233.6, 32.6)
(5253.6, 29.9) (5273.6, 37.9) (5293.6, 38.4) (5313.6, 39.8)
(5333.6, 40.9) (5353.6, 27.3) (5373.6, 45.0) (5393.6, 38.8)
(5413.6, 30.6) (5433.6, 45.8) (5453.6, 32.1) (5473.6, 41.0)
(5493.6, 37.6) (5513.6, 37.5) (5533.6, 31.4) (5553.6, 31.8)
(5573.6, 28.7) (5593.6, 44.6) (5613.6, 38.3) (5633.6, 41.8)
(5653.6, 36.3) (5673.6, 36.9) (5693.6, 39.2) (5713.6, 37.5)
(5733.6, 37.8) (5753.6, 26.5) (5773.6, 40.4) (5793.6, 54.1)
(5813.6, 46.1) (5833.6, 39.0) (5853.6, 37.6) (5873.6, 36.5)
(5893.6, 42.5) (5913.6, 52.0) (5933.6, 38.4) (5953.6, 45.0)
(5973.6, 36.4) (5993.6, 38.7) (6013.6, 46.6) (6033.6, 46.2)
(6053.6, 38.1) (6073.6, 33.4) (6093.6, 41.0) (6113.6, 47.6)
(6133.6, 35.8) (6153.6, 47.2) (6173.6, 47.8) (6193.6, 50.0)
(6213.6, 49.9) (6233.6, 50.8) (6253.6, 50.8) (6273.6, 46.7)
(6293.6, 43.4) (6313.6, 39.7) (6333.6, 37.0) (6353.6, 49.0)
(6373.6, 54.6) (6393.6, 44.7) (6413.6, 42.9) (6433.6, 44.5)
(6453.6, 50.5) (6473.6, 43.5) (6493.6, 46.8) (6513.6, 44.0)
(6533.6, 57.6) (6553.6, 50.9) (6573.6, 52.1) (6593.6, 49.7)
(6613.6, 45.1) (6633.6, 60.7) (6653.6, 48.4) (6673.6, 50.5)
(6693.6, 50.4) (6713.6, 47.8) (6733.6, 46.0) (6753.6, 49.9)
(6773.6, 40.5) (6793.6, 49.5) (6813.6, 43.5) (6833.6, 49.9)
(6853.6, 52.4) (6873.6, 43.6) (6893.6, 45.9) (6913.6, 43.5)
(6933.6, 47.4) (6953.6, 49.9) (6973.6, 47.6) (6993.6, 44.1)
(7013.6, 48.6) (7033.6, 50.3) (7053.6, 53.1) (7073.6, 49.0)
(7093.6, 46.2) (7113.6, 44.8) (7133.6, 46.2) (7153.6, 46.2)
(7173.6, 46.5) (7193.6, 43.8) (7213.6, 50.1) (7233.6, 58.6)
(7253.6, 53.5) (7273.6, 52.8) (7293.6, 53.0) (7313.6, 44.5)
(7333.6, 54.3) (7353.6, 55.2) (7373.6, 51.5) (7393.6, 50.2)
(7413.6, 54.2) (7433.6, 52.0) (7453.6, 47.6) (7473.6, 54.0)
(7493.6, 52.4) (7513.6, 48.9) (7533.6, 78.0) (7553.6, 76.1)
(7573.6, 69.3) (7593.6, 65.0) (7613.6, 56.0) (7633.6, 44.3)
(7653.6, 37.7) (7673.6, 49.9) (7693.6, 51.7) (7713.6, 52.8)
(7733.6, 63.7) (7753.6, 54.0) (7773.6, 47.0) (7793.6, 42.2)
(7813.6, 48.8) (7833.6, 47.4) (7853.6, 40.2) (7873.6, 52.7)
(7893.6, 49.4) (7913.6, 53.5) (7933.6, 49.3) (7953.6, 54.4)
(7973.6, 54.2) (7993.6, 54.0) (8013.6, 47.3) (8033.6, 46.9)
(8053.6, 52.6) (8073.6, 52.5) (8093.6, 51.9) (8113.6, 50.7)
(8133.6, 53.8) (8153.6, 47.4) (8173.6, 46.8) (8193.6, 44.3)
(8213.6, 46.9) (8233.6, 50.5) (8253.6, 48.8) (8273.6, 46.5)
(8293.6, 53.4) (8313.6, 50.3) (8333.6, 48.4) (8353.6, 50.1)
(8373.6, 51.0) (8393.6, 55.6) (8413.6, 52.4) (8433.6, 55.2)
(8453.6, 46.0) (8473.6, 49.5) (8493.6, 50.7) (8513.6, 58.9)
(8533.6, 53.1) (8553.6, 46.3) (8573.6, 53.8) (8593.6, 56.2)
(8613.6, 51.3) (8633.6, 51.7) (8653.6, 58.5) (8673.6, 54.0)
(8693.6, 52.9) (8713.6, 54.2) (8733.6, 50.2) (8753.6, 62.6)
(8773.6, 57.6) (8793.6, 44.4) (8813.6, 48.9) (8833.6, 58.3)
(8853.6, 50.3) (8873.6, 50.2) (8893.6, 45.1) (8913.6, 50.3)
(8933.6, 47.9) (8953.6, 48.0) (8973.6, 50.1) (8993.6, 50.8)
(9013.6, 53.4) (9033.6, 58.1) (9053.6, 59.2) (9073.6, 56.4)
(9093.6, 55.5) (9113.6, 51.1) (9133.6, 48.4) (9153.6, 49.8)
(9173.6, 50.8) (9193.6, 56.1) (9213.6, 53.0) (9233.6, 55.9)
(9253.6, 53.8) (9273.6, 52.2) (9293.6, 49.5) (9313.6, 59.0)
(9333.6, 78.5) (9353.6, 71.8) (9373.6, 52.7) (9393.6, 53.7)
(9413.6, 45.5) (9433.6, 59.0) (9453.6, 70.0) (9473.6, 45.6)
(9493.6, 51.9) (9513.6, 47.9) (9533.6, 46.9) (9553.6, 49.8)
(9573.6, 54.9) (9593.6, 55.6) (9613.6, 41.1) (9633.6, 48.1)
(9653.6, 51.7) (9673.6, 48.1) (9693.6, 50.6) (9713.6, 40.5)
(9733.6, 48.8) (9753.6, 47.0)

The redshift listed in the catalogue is 0.15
